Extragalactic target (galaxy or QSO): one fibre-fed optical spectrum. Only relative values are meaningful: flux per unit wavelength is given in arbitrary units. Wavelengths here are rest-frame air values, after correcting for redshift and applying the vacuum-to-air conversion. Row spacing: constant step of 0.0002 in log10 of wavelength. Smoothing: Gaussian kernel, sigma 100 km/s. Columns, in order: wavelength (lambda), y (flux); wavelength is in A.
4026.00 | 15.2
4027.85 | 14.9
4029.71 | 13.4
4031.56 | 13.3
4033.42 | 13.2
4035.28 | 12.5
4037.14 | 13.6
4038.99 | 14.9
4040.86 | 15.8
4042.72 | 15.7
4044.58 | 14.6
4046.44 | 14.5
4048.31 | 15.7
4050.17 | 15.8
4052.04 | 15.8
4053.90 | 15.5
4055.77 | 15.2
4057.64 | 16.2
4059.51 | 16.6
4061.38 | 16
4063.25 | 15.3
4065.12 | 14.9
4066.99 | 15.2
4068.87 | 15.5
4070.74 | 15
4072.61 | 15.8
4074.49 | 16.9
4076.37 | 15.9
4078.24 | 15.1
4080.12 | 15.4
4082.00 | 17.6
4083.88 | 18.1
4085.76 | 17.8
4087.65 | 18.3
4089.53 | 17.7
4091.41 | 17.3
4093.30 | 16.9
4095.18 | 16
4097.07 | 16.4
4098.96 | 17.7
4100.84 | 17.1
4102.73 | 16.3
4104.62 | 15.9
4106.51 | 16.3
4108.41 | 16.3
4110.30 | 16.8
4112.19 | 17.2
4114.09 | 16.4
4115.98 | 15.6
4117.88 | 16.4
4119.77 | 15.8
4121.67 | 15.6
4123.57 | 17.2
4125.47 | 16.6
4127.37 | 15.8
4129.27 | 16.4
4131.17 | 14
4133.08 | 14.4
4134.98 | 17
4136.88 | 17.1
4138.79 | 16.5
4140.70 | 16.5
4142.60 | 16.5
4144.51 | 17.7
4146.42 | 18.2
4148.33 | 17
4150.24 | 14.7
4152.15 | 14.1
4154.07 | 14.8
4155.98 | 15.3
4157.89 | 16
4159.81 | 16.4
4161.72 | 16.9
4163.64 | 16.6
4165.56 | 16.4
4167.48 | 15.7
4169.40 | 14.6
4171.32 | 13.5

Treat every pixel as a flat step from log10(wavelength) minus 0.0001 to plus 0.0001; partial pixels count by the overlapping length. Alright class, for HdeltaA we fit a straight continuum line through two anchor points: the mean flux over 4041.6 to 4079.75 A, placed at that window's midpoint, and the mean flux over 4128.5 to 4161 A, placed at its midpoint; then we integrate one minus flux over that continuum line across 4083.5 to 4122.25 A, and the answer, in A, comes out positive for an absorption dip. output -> -2.3 A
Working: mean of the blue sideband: 15.6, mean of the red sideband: 16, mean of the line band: 16.7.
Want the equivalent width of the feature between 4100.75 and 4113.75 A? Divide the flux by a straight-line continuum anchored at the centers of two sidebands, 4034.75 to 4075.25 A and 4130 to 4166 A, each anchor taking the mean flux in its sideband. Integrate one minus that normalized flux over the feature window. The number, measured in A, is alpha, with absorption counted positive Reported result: -0.61 A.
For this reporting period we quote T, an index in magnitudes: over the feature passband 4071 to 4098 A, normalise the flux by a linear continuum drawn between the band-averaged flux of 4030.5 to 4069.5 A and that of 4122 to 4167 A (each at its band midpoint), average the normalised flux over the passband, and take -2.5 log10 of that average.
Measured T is -0.088 mag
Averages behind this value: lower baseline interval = 15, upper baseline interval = 16.2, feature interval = 16.8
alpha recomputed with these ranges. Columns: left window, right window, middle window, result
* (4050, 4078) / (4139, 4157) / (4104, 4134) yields -0.2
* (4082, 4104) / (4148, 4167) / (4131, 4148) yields -0.4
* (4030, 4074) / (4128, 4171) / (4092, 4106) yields -1.0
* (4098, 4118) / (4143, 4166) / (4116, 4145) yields 0.3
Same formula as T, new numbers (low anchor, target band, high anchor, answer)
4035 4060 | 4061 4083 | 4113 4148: -0.012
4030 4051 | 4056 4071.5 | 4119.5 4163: -0.052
